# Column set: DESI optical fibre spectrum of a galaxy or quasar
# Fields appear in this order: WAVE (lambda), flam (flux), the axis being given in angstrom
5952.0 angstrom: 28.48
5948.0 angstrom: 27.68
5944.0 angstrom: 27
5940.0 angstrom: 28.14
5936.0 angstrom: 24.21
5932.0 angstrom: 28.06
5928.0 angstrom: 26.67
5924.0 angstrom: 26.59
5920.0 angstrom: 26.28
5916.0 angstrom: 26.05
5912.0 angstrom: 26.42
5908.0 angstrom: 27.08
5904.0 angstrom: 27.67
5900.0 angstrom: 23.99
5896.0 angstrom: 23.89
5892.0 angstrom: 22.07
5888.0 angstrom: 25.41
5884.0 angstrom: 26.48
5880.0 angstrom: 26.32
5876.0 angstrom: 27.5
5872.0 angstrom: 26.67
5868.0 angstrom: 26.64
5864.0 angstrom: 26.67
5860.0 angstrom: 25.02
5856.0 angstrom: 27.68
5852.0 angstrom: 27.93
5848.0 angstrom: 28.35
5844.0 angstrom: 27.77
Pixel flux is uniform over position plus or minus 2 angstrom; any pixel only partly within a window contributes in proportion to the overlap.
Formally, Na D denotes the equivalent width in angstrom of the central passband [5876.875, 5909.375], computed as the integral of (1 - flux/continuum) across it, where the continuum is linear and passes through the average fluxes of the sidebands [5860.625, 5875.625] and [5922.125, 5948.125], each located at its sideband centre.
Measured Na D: 1.6 angstrom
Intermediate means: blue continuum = 26.6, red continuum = 26.9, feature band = 25.4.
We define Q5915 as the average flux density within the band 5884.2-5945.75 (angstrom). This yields 26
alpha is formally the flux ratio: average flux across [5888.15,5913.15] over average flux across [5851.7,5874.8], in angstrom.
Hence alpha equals 0.9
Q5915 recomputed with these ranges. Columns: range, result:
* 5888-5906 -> 24.5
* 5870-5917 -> 25.8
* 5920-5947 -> 26.8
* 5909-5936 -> 26.5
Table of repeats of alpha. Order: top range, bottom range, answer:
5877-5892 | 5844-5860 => 0.93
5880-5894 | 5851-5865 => 0.93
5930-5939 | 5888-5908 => 1.06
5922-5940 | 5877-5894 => 1.05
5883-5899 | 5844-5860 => 0.88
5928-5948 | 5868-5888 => 1.01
